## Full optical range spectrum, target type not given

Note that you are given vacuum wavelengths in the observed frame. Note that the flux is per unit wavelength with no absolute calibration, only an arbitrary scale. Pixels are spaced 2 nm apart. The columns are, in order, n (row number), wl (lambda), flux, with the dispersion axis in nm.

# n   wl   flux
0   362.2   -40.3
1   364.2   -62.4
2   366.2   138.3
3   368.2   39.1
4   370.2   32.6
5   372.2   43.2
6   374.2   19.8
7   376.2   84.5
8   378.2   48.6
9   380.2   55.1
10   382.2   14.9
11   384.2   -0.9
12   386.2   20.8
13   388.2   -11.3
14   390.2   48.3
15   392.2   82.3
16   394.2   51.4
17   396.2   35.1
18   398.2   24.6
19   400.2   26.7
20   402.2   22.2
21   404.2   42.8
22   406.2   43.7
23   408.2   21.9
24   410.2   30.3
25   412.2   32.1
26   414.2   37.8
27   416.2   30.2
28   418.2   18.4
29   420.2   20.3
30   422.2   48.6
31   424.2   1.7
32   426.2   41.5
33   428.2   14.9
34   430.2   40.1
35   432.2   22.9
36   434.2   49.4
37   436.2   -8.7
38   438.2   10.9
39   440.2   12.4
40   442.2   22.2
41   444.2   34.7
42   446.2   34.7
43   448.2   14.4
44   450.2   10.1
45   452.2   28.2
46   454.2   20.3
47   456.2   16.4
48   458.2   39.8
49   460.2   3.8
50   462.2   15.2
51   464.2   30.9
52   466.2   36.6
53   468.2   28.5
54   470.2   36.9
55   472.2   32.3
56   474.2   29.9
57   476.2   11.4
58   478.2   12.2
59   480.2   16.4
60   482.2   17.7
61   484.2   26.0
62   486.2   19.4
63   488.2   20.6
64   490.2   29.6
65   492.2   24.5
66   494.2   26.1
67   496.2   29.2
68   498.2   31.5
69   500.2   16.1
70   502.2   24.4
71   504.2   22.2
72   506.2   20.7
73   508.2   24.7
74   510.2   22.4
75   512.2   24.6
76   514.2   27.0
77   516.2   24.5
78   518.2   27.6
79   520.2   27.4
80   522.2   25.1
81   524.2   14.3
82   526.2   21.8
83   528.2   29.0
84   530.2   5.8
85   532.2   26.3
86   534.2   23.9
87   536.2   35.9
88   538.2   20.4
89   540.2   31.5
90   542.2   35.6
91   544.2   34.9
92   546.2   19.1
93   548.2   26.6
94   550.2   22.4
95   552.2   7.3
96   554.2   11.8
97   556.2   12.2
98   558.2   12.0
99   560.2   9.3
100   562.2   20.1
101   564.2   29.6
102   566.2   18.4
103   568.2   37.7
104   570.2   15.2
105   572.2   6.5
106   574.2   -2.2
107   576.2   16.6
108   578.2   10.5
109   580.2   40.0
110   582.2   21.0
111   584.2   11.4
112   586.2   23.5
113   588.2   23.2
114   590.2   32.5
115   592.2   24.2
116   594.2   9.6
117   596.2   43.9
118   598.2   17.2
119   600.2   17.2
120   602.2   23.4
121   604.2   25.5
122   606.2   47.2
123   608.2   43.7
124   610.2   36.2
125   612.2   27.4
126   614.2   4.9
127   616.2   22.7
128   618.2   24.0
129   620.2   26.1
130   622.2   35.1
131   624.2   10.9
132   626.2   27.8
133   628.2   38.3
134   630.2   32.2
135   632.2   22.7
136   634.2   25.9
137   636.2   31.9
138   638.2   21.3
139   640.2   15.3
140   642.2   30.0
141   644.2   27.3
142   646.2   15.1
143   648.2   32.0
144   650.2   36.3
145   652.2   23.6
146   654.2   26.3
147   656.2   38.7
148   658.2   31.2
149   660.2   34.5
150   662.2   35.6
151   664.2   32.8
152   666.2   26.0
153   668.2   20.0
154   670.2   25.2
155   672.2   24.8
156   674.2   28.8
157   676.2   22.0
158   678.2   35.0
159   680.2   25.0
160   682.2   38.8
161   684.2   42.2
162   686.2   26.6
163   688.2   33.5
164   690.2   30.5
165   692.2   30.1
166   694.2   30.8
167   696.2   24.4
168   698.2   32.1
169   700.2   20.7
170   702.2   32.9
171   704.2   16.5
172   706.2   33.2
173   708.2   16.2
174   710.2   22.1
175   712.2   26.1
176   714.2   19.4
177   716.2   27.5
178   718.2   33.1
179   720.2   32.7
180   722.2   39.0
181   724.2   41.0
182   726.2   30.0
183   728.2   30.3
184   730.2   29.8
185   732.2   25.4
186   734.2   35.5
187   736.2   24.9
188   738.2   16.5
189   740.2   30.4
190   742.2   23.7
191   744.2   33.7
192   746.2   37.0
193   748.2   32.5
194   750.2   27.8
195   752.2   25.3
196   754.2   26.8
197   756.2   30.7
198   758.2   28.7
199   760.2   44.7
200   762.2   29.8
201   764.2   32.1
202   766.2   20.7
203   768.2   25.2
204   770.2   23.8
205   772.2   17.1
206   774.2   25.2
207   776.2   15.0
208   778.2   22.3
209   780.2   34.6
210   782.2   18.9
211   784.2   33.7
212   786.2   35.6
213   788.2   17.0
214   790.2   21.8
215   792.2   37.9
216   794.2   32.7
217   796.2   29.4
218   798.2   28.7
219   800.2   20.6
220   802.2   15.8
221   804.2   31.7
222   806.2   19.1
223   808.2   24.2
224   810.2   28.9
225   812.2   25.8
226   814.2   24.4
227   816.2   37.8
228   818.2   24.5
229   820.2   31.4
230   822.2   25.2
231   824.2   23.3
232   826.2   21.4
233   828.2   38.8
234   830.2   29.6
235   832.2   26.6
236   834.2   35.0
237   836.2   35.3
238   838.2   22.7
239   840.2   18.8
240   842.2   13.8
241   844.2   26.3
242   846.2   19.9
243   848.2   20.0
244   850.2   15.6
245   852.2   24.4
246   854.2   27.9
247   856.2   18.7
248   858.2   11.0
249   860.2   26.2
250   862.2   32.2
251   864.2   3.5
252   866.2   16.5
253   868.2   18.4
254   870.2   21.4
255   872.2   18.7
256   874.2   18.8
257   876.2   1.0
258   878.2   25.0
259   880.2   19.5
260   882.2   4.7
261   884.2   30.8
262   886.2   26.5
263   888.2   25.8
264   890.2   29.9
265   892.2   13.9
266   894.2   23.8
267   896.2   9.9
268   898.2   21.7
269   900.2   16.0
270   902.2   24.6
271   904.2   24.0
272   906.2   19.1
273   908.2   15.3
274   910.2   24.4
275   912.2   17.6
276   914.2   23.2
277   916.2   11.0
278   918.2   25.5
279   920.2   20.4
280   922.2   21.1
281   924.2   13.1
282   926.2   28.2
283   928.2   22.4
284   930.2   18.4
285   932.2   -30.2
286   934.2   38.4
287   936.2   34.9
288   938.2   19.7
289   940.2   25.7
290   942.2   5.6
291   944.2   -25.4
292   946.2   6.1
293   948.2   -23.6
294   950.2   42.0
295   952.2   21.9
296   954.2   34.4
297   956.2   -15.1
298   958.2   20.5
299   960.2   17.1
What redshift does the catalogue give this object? 0.63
